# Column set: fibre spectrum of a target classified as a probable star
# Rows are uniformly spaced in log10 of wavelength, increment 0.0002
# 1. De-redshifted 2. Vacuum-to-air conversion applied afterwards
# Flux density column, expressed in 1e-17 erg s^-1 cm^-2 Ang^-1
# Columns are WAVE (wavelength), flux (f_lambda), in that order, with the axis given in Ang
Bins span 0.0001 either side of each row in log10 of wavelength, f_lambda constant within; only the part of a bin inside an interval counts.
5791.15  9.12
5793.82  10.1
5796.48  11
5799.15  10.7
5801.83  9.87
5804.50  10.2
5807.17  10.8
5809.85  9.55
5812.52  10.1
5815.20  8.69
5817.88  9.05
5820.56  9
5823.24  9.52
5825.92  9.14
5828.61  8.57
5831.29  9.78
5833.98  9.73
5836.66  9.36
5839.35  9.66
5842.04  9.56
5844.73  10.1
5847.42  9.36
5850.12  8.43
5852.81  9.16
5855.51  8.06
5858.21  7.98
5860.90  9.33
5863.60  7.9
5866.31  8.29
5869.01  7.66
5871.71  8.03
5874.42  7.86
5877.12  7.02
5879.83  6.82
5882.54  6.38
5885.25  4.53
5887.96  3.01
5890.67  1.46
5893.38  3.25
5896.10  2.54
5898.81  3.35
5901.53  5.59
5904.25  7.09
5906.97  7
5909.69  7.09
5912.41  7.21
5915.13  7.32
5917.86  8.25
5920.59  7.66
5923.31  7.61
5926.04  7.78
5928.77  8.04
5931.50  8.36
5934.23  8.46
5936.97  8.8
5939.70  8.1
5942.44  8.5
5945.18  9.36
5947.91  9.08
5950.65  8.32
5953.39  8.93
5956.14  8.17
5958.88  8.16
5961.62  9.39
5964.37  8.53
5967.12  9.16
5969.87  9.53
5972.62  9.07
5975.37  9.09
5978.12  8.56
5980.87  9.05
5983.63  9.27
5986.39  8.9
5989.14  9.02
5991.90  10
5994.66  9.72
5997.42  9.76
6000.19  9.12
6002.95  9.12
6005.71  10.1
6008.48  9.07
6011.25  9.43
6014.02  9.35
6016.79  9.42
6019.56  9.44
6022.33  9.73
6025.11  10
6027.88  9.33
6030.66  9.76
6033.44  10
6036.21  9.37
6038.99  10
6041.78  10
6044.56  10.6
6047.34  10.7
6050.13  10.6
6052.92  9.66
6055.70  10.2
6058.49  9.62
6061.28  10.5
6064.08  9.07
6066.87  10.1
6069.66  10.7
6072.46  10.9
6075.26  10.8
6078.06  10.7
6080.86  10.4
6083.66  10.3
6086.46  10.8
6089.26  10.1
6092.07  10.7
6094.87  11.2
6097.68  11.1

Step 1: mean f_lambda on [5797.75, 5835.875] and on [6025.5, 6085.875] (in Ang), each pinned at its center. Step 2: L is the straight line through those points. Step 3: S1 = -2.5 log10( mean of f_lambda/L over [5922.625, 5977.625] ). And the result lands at 0.15 mag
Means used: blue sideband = 9.62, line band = 8.63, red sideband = 10.2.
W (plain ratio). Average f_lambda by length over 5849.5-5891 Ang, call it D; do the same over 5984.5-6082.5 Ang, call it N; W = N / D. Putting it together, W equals 1.39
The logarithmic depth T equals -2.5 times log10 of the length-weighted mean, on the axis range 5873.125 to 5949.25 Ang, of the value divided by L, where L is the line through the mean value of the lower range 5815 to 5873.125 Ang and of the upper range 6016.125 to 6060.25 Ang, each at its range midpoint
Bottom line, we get 0.35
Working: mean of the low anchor 8.93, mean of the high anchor 9.92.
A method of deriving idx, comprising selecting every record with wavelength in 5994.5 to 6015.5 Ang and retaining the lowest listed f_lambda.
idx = 9.07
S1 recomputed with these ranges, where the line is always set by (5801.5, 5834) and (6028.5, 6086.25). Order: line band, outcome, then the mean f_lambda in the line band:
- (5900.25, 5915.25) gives 0.385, 6.86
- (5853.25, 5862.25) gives 0.132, 8.53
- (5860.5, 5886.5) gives 0.303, 7.32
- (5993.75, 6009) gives 0.060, 9.5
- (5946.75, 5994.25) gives 0.113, 8.97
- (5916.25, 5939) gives 0.209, 8.11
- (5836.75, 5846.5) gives -0.013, 9.7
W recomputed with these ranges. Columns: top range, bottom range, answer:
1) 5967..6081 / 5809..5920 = 1.28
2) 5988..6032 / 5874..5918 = 1.73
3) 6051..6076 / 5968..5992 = 1.11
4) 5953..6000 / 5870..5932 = 1.46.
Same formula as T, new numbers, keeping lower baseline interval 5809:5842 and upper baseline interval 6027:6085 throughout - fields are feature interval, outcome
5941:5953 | 0.11 mag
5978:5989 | 0.10 mag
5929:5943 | 0.16 mag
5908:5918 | 0.30 mag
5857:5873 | 0.16 mag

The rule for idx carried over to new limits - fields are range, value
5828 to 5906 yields 1.46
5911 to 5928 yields 7.21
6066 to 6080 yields 10.1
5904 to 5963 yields 7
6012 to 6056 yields 9.33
